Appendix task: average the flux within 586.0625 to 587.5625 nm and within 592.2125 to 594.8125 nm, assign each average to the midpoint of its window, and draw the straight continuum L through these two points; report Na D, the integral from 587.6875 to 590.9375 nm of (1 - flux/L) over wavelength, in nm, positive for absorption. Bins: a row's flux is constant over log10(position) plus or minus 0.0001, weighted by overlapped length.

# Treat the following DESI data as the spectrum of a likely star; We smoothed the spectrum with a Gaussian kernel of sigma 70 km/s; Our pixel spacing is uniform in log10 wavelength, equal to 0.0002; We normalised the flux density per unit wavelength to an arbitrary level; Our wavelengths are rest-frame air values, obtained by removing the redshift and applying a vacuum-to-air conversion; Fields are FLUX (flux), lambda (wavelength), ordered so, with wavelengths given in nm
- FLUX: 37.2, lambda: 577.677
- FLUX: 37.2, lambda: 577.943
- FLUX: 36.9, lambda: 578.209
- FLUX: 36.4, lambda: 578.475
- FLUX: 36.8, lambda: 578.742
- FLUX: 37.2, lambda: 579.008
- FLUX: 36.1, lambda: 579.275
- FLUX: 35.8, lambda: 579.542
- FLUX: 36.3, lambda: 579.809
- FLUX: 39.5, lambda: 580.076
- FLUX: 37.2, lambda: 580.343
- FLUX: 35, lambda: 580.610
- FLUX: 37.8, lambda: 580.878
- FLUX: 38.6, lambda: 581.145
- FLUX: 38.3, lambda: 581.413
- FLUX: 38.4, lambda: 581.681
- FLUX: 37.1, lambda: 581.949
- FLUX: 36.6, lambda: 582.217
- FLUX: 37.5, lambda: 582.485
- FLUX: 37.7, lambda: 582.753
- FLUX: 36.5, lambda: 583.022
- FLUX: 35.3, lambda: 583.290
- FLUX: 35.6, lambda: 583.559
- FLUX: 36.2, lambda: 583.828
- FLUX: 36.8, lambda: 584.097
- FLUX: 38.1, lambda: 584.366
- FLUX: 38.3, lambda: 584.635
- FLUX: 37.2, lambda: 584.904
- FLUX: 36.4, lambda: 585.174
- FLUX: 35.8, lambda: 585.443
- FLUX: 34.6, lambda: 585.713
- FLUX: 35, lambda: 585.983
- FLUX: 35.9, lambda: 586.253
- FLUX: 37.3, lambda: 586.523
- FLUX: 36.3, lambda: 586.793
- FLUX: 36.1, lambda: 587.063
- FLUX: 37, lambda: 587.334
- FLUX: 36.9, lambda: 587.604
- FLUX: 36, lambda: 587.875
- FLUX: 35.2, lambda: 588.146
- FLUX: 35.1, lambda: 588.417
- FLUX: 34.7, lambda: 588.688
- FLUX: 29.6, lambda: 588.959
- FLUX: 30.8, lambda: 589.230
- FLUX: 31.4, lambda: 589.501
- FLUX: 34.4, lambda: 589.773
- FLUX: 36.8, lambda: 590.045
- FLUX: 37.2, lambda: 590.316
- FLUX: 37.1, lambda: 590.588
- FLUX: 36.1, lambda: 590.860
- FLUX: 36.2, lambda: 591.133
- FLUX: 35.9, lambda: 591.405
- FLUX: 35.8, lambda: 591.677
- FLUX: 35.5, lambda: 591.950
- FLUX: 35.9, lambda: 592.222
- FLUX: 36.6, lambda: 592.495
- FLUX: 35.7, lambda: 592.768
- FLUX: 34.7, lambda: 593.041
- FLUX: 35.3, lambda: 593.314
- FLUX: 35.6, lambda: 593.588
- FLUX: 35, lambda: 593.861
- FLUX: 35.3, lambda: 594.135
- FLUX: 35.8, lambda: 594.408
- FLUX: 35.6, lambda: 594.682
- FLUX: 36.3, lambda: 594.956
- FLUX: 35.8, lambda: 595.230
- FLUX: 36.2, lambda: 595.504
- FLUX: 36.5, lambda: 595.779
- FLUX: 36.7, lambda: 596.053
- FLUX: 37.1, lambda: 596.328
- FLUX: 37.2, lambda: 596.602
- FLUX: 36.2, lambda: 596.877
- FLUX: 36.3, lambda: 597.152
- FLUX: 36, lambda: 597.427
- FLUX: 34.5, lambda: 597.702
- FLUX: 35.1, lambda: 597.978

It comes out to 0.14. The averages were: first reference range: 36.5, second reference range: 35.5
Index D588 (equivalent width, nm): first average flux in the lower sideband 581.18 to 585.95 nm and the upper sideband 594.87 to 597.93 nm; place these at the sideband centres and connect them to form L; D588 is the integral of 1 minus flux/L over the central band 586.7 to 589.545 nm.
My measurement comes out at 0.16 nm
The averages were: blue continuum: 36.8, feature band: 34.5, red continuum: 36.2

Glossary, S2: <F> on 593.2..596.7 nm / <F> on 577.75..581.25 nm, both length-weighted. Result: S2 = 1.0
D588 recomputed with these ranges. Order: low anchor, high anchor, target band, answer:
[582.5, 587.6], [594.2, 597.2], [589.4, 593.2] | 0.07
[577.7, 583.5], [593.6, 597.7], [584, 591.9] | 0.20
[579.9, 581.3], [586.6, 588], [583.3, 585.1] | 0.01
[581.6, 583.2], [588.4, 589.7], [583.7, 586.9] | -0.14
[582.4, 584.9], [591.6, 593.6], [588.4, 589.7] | 0.14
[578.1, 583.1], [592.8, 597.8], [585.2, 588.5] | 0.06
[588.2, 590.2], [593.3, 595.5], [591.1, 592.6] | -0.06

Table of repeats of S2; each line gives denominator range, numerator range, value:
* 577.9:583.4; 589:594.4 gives 0.95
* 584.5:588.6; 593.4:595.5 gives 0.99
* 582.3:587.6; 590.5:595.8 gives 0.98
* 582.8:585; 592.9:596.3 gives 0.97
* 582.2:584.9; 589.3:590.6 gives 0.95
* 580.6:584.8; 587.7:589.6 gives 0.90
